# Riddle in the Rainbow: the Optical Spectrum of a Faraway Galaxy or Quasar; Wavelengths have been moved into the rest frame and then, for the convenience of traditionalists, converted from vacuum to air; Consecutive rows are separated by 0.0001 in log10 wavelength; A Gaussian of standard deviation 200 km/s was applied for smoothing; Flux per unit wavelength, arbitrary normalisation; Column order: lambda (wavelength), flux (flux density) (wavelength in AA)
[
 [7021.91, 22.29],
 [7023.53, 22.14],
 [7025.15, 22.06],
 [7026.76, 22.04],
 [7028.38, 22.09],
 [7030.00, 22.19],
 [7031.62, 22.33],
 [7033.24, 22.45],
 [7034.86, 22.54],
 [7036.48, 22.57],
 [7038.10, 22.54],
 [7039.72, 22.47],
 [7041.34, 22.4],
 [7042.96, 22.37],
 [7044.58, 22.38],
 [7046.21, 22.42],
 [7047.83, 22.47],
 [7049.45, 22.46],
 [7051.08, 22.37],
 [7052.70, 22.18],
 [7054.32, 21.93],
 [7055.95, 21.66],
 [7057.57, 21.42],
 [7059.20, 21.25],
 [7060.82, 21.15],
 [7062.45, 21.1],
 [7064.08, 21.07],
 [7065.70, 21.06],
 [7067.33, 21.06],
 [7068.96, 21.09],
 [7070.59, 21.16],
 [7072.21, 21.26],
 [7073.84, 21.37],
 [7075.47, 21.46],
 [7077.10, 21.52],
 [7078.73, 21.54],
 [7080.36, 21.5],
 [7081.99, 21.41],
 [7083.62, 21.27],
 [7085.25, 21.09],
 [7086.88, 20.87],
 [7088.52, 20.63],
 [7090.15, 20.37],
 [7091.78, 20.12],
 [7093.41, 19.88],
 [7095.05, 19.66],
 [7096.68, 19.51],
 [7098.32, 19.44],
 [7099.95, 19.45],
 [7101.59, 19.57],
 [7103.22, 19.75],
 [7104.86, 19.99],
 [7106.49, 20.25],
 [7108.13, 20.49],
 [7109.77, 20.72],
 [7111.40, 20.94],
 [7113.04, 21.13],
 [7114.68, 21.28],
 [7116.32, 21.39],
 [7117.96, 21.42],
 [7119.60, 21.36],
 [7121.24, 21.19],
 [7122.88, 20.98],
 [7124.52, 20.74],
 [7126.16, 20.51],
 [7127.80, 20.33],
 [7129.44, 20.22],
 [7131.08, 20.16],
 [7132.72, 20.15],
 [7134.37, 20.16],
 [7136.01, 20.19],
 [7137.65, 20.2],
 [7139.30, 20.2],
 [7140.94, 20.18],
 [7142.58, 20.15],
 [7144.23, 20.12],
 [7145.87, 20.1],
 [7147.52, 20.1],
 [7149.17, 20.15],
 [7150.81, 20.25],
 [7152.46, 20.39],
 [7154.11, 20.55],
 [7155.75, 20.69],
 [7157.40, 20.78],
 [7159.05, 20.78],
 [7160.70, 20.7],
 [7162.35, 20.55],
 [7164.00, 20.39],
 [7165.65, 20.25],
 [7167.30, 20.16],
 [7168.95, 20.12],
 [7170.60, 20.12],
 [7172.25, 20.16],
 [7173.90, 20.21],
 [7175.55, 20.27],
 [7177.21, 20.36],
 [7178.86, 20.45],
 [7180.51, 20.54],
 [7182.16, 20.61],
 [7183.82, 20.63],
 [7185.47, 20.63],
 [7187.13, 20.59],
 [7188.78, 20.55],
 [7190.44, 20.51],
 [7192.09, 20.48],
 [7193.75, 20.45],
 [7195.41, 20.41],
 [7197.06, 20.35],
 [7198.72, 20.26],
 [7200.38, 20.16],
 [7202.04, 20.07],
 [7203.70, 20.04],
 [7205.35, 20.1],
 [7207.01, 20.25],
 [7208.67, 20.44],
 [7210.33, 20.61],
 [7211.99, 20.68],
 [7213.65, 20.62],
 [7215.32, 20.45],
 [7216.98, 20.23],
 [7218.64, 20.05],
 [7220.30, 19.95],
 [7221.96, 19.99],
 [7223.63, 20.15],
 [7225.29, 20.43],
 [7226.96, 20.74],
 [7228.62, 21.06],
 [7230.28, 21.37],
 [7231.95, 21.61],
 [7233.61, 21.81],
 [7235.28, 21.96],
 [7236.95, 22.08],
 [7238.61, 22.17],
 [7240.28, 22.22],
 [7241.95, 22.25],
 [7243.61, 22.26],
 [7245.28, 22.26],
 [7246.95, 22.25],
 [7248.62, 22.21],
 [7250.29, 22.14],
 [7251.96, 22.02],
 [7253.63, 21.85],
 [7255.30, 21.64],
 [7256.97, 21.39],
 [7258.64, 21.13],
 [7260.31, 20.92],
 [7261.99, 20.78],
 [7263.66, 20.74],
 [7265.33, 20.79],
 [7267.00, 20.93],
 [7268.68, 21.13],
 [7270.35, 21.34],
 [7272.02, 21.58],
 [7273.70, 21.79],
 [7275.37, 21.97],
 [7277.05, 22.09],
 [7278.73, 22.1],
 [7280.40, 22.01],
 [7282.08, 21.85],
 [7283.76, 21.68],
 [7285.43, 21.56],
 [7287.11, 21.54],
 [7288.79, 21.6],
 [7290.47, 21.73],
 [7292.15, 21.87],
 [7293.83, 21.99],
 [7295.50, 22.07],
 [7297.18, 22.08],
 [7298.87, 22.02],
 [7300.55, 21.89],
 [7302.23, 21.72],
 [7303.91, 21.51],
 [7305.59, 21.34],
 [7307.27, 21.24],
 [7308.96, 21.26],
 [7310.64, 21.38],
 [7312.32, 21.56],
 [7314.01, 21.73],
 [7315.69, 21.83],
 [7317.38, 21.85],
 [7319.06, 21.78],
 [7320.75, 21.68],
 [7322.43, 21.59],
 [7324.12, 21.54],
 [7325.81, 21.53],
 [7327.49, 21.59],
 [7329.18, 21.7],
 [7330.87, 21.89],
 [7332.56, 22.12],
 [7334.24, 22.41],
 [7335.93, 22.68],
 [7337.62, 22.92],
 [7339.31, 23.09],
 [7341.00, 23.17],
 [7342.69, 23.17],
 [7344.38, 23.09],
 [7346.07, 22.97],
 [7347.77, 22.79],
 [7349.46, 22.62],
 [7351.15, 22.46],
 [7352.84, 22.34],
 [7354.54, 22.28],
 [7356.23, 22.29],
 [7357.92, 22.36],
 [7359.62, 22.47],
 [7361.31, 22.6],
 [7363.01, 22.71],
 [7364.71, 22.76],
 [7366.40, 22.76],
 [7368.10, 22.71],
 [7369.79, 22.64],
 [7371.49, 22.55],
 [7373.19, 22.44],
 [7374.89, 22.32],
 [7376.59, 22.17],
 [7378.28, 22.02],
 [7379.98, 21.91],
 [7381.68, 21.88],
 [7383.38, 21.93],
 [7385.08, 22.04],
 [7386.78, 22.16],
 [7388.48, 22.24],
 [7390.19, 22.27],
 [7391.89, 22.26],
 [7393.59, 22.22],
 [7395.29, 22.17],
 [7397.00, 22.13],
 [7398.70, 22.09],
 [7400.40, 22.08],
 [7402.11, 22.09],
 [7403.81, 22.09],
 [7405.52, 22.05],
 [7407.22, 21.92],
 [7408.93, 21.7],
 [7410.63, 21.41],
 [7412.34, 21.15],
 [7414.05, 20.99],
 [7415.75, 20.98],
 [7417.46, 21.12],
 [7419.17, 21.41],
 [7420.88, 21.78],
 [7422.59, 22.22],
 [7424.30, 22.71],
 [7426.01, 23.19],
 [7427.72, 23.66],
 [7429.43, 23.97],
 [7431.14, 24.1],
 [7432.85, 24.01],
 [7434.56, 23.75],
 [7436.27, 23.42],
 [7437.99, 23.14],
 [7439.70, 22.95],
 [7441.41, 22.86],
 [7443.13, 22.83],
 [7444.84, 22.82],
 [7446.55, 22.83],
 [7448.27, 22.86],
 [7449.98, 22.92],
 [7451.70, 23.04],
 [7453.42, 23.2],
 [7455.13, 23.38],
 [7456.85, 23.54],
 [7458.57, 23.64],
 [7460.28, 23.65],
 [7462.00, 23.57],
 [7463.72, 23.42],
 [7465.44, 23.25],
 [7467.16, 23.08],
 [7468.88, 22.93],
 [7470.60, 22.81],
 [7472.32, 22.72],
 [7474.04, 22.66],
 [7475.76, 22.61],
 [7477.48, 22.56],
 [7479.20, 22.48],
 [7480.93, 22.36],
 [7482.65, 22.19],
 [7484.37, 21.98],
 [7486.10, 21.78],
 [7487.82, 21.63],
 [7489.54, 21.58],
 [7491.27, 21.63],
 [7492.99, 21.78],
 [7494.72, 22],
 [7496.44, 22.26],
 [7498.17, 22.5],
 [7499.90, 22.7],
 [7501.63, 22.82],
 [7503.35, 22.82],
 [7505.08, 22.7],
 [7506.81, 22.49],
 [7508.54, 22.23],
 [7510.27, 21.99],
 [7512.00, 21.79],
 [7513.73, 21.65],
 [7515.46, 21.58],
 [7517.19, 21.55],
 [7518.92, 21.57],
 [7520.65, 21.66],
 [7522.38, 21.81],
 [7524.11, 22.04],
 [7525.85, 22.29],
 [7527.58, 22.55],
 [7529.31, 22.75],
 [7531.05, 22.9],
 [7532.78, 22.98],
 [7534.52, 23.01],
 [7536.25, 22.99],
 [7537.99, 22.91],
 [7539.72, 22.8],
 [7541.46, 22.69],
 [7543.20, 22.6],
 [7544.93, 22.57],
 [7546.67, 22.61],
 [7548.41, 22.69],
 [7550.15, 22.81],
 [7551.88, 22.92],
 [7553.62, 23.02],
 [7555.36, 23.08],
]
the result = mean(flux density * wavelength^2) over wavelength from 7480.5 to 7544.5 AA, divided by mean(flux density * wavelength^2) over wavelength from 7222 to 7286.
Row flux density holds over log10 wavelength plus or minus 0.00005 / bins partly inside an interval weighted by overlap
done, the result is 1.11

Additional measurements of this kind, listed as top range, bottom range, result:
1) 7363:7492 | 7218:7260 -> 1.10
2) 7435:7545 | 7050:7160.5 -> 1.21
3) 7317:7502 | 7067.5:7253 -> 1.16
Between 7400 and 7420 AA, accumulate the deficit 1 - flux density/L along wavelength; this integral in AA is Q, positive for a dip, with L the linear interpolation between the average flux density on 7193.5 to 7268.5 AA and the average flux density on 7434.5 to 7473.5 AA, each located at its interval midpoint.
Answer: 1.0 AA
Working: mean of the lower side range 21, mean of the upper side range 23.1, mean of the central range 21.6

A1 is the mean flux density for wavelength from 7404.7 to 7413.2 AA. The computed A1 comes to 21.6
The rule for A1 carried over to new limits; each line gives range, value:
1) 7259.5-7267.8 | 20.8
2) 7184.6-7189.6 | 20.6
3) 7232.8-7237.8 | 21.9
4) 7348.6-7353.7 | 22.5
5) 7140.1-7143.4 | 20.2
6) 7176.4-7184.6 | 20.5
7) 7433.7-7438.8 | 23.4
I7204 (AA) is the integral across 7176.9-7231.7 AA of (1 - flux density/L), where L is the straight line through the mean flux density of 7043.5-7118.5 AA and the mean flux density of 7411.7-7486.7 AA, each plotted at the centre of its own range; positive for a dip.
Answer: 3.0 AA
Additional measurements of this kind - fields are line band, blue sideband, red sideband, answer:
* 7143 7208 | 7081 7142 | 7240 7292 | 1.85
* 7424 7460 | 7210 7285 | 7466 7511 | -1.82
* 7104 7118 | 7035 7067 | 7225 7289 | 0.67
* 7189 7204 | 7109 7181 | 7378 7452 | 0.38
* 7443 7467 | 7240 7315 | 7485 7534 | -1.29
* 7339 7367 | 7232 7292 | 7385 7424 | -1.15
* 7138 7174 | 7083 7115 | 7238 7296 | 0.78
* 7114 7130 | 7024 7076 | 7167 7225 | 0.13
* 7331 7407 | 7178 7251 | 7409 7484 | -0.91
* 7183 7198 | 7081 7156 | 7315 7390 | 0.36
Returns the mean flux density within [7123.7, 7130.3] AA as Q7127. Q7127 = 20.5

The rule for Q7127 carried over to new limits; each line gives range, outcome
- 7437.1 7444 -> 22.9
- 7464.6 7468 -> 23.2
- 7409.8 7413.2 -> 21.2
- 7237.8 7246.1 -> 22.2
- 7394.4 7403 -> 22.1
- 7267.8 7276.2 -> 21.6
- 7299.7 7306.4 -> 21.6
